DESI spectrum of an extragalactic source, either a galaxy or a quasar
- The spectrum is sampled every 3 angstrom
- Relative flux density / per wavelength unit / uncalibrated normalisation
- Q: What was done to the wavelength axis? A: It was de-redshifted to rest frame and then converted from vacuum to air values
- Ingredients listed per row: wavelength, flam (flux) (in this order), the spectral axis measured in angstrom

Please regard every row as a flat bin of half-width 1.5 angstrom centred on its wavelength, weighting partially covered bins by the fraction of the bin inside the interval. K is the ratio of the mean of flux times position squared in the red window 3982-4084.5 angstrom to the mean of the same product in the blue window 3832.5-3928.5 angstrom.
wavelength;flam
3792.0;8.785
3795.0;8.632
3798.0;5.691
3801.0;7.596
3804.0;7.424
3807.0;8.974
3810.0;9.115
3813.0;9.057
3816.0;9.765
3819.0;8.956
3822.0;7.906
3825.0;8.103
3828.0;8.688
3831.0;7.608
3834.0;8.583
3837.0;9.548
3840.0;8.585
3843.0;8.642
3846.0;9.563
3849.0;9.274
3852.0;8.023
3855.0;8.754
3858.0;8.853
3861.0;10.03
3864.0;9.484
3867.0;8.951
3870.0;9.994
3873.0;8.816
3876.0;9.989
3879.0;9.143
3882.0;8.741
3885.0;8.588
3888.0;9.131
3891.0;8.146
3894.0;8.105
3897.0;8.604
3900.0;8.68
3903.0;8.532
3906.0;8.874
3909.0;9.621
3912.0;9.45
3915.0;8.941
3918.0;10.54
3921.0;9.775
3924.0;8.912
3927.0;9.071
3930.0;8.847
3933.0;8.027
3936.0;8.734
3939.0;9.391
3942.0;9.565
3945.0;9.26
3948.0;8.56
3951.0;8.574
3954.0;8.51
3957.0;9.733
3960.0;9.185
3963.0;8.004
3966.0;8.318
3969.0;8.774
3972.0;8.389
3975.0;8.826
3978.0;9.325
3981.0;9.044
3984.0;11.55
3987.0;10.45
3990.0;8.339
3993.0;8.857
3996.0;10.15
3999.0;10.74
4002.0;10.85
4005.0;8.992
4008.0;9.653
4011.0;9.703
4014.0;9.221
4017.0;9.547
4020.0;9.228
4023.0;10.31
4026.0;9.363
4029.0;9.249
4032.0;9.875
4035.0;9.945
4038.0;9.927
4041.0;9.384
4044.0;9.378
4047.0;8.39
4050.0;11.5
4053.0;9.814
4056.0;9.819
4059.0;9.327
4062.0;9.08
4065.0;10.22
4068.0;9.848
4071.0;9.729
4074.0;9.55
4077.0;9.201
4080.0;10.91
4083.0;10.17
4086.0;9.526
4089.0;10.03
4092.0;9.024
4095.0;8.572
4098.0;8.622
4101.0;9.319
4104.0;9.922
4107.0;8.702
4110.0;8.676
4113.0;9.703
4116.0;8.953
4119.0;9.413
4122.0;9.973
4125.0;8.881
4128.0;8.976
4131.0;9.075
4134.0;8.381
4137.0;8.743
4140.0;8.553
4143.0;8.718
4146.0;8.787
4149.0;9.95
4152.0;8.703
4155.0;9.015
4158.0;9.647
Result 1.16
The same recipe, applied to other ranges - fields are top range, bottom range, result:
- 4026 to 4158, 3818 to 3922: 1.17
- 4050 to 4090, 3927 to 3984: 1.17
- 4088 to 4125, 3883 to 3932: 1.13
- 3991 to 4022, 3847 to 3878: 1.13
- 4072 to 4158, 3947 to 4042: 1.04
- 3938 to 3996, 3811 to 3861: 1.11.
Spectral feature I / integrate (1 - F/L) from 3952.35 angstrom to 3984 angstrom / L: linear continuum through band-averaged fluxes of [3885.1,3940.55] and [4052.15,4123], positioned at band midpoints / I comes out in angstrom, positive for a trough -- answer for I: 0.7 angstrom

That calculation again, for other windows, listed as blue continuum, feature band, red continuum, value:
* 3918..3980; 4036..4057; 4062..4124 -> -1.0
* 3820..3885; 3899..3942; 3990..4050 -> 0.4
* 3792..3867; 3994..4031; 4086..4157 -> -3.4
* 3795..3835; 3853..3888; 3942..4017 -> -2.3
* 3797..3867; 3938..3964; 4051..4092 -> 0.6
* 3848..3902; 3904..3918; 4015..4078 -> -0.4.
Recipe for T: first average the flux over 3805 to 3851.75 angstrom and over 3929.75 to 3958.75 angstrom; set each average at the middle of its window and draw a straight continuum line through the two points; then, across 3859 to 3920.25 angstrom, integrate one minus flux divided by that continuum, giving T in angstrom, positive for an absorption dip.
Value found -1.8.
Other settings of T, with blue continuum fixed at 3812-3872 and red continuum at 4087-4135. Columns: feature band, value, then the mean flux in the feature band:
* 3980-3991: -1.1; 9.95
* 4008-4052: -2.7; 9.65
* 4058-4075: -1.0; 9.64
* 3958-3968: 0.5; 8.58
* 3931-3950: 0.2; 8.91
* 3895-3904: 0.4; 8.58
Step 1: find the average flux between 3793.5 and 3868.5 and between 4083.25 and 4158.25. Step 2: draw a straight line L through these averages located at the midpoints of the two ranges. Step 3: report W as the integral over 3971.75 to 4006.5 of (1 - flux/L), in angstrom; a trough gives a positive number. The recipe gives -3.0 angstrom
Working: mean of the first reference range 8.63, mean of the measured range 9.67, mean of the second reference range 9.12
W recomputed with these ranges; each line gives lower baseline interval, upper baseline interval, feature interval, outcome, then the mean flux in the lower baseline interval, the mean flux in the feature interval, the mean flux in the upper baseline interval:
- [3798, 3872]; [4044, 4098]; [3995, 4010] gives -1.08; 8.75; 10.1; 9.65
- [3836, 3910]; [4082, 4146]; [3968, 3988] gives -0.95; 8.98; 9.47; 9.12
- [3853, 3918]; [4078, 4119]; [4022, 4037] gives -0.73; 9.05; 9.74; 9.39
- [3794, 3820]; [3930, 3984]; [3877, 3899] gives -0.05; 8.34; 8.67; 8.91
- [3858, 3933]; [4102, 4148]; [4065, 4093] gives -2.35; 9.1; 9.81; 9.04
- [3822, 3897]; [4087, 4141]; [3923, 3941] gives 0.16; 8.86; 8.85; 9.09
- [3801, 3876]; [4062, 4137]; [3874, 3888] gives -0.26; 8.86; 9.11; 9.37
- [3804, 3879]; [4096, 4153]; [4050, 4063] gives -1.05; 8.94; 9.76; 9.05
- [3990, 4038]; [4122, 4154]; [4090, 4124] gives -0.24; 9.68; 9.18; 8.93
